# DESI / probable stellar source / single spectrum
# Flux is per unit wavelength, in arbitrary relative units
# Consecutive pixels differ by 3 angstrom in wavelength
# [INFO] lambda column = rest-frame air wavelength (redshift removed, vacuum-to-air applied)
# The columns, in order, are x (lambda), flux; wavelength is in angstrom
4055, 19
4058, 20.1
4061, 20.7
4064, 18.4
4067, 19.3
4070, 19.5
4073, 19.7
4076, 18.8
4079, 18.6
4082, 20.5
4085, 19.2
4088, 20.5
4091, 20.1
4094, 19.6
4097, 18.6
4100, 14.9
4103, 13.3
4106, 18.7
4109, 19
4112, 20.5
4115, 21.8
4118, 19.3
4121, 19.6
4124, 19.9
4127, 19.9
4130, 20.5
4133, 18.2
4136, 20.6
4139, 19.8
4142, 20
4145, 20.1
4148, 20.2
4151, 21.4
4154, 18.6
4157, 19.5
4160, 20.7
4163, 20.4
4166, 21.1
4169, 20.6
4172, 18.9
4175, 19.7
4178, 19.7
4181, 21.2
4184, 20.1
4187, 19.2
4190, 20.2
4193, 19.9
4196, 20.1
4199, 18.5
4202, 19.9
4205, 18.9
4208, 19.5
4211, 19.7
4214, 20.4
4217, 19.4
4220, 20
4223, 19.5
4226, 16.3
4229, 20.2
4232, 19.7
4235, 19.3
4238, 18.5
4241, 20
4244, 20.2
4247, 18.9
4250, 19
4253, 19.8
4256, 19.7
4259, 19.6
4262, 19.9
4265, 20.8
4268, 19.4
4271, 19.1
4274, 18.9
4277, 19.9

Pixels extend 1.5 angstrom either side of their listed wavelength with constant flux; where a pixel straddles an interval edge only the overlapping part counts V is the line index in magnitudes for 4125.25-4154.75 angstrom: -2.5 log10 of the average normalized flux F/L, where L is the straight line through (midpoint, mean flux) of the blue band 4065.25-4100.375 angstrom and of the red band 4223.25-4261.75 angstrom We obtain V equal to -0.04 mag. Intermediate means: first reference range 19.2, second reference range 19.3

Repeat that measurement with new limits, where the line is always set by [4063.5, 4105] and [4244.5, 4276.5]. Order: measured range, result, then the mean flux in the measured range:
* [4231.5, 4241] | 0.01 mag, 19.2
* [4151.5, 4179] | -0.05 mag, 20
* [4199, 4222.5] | -0.02 mag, 19.6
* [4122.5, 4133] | -0.05 mag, 19.8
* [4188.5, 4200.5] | -0.03 mag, 19.7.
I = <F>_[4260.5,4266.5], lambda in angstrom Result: 20.3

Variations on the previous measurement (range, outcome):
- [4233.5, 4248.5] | 19.4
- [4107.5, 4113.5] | 19.8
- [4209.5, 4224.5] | 19.8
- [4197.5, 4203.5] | 19.2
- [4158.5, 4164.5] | 20.5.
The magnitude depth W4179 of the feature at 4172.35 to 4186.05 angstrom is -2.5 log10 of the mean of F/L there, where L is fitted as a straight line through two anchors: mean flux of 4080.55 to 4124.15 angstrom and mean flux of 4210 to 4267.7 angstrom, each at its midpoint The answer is -0.04 mag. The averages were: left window 19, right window 19.5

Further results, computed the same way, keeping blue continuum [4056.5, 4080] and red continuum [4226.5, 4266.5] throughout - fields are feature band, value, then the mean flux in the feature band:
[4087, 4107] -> 0.09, 17.9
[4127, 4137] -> -0.02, 19.7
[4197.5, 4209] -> 0.02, 19.2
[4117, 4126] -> -0.01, 19.6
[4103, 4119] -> 0.01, 19.3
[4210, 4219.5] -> -0.02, 19.9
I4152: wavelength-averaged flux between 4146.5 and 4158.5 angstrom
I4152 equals 19.9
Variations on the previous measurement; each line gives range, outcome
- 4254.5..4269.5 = 19.9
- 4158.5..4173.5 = 20.3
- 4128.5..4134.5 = 19.3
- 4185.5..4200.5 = 19.6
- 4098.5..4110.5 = 16.5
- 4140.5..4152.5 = 20.4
